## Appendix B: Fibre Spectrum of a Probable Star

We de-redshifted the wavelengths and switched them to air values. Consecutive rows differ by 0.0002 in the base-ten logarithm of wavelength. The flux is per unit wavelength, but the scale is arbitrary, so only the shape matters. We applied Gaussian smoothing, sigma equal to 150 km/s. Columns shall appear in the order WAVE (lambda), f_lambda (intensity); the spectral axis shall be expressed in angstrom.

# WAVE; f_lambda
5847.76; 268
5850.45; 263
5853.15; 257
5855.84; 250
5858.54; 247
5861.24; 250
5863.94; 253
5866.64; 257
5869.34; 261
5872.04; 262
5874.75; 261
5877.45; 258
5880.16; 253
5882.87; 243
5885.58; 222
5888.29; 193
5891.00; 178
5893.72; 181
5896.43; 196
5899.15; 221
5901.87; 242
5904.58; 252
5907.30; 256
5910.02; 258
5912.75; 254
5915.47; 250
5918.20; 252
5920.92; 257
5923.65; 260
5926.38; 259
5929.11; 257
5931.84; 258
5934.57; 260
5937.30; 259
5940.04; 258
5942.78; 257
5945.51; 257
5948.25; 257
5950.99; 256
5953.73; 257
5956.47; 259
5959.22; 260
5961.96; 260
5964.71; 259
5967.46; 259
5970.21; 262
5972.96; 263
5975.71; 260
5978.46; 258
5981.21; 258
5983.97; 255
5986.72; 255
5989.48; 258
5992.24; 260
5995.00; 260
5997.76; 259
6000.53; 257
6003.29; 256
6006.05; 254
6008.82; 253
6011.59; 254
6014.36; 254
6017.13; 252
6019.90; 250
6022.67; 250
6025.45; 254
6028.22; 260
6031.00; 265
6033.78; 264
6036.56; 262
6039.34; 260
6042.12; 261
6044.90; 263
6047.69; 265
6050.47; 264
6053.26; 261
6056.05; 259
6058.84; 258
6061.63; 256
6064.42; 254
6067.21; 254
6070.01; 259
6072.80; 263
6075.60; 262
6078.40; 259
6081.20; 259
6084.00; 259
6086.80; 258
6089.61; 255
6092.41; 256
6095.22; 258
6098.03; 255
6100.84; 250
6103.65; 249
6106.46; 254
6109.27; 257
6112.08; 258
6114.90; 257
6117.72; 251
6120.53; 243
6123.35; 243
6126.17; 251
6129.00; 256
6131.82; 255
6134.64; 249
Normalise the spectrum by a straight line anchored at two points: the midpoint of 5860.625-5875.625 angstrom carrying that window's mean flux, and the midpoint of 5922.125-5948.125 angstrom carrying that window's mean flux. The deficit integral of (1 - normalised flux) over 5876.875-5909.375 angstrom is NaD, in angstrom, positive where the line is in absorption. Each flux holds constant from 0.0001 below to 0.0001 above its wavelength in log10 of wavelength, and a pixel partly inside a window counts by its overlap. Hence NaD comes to 4.20 angstrom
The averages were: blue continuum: 258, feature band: 225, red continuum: 258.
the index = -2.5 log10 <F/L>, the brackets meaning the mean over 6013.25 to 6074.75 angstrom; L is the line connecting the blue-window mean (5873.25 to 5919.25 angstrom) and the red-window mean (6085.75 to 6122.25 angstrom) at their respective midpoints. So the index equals -0.05 mag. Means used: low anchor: 233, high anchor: 254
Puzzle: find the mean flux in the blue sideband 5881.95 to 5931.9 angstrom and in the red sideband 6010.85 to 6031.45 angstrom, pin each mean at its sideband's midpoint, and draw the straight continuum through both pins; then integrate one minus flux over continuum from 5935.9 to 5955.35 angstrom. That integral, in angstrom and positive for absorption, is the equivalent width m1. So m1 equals -1.2 angstrom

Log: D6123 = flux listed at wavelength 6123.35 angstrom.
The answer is 243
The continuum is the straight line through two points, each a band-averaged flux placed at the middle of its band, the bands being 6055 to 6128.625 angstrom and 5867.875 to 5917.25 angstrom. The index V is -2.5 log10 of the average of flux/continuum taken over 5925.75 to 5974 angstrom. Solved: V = -0.08 mag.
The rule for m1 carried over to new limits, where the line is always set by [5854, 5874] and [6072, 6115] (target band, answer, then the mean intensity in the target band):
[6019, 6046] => -0.30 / 259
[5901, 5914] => 0.11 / 253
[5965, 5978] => -0.26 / 261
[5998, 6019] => 0.12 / 254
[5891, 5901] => 2.21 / 198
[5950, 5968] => -0.22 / 259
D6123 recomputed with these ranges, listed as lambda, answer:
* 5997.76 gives 259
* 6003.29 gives 256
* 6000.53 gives 257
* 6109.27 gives 257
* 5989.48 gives 258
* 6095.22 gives 258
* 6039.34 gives 260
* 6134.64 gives 249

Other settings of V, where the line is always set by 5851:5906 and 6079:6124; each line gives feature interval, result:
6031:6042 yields -0.06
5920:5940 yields -0.08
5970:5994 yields -0.06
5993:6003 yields -0.05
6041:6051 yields -0.06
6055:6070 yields -0.02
